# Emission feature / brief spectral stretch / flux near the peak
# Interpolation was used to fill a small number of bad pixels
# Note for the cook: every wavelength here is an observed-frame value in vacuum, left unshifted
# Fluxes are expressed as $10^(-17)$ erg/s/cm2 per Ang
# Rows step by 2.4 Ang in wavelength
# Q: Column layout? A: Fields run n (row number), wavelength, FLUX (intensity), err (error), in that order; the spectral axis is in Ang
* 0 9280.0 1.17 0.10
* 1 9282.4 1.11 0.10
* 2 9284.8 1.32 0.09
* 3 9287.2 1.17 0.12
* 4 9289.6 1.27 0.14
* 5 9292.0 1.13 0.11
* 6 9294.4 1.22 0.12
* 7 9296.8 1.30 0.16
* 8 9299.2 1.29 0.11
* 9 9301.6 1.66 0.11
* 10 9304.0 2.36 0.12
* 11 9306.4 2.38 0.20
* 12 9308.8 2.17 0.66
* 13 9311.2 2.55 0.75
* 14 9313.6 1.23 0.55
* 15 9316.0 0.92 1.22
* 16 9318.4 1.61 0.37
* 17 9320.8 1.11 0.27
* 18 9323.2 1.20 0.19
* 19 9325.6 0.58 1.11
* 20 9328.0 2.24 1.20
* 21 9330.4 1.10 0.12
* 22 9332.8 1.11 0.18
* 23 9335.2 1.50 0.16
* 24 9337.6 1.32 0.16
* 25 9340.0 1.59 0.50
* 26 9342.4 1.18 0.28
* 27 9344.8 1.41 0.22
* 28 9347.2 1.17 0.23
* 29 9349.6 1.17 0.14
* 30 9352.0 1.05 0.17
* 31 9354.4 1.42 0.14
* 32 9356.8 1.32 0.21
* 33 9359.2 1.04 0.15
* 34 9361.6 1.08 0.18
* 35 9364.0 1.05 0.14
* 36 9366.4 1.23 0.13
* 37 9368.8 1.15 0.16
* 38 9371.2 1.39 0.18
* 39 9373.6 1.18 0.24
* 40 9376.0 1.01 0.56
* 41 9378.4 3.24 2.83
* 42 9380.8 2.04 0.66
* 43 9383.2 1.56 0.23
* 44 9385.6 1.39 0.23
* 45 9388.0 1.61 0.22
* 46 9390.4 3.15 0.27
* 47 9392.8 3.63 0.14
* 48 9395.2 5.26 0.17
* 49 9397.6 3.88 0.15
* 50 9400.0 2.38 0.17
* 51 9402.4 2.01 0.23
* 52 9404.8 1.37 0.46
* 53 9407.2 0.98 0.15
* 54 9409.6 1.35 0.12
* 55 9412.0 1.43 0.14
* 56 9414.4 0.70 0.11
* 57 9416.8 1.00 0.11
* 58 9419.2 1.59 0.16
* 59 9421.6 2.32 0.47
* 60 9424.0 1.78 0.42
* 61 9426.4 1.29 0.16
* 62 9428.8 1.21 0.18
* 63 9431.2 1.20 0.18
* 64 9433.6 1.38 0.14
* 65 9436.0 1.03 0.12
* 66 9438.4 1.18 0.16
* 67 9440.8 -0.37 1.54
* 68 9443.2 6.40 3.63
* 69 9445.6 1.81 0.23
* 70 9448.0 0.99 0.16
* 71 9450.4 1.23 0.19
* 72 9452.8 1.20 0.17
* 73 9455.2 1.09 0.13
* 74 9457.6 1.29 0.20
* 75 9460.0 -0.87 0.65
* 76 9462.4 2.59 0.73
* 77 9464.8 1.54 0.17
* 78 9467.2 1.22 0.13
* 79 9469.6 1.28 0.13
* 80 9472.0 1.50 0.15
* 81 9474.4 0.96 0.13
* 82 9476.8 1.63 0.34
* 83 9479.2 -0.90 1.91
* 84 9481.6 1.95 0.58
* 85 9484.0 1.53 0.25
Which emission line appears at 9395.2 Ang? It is [O III]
